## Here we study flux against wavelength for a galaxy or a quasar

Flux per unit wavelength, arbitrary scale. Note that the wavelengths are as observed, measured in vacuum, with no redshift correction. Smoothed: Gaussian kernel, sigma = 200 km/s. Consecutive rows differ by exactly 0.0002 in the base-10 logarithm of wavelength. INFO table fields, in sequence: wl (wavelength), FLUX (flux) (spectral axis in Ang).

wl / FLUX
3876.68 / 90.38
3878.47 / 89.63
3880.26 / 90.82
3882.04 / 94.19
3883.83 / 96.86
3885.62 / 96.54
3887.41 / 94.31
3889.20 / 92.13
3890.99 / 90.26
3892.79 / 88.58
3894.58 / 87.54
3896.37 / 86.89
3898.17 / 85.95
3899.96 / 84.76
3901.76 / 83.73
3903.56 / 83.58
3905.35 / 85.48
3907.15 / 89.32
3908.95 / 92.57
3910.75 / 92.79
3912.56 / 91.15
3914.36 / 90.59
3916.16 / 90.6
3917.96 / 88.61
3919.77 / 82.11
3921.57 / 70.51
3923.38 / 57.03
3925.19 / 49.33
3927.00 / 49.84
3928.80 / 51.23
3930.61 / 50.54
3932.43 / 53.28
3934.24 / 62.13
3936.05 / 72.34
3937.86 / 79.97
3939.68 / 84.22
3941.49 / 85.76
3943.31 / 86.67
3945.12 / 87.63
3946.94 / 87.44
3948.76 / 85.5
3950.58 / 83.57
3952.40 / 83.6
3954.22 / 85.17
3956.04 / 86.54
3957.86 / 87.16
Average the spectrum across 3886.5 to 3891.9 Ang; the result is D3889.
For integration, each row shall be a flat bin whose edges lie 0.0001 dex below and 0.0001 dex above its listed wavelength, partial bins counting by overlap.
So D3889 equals 92.1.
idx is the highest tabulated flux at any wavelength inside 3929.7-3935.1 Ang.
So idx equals 62.13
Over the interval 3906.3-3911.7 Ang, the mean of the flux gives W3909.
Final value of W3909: 91.4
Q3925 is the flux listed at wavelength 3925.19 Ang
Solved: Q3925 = 49.33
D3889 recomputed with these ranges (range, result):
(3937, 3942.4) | 83.3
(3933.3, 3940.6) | 74.6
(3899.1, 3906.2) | 84.4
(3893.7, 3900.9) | 86.3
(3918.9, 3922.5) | 76.2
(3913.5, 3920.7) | 88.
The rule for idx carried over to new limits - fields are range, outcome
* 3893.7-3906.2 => 87.54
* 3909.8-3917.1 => 92.79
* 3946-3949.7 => 87.44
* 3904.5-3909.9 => 92.57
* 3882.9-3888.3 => 96.86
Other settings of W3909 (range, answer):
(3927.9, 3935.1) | 54.2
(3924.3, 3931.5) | 50.3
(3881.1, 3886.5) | 95.9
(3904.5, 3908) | 87.4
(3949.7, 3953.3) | 83.6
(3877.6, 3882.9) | 91.6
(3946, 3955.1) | 85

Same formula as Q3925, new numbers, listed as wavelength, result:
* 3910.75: 92.79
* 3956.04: 86.54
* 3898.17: 85.95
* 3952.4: 83.6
